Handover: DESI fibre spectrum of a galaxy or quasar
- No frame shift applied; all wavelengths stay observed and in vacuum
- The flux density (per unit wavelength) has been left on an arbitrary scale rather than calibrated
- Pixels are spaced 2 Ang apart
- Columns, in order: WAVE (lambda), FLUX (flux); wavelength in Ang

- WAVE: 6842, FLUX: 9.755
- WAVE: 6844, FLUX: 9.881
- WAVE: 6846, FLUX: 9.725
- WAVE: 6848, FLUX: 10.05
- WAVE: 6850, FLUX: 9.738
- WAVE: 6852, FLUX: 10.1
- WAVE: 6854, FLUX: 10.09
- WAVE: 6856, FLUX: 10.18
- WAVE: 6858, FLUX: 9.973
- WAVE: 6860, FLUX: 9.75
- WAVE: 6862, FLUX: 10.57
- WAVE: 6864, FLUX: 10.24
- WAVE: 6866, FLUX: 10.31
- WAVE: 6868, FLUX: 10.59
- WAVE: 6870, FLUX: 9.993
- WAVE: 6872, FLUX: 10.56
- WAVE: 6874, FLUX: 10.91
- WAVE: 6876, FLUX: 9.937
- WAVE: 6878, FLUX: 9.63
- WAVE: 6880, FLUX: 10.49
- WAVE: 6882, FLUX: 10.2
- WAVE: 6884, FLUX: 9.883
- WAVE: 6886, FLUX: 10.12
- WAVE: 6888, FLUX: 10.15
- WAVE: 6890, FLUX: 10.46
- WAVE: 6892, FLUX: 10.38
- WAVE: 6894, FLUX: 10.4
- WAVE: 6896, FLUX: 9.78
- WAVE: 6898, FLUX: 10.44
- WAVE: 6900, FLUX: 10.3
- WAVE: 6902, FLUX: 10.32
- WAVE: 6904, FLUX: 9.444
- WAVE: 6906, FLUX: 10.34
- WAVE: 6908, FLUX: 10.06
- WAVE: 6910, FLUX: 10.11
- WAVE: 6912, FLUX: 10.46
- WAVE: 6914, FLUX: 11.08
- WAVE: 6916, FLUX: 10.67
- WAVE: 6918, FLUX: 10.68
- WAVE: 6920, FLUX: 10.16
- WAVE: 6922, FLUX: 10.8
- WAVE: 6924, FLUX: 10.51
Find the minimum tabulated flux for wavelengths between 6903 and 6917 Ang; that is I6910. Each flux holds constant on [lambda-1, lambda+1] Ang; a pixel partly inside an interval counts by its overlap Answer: 9.444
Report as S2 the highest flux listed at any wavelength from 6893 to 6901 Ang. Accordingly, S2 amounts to 10.44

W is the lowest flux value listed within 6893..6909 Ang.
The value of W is 9.444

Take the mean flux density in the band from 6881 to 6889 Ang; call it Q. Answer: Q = 10.1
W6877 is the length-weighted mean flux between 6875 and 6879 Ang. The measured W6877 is 9.78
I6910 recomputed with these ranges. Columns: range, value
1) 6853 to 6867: 9.75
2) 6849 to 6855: 9.738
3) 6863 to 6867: 10.24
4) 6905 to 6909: 10.06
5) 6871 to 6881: 9.63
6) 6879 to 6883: 10.2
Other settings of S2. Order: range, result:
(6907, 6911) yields 10.11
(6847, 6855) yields 10.1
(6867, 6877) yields 10.91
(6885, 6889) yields 10.15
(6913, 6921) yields 11.08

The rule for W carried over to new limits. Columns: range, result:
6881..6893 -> 9.883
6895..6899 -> 9.78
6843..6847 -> 9.725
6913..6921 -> 10.16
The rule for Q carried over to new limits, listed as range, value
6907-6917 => 10.5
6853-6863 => 10.1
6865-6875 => 10.5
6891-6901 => 10.3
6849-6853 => 9.92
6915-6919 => 10.7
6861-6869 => 10.4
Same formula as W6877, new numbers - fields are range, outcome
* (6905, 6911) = 10.2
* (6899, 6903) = 10.3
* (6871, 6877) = 10.5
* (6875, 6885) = 10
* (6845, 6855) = 9.94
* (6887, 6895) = 10.3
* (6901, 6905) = 9.88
